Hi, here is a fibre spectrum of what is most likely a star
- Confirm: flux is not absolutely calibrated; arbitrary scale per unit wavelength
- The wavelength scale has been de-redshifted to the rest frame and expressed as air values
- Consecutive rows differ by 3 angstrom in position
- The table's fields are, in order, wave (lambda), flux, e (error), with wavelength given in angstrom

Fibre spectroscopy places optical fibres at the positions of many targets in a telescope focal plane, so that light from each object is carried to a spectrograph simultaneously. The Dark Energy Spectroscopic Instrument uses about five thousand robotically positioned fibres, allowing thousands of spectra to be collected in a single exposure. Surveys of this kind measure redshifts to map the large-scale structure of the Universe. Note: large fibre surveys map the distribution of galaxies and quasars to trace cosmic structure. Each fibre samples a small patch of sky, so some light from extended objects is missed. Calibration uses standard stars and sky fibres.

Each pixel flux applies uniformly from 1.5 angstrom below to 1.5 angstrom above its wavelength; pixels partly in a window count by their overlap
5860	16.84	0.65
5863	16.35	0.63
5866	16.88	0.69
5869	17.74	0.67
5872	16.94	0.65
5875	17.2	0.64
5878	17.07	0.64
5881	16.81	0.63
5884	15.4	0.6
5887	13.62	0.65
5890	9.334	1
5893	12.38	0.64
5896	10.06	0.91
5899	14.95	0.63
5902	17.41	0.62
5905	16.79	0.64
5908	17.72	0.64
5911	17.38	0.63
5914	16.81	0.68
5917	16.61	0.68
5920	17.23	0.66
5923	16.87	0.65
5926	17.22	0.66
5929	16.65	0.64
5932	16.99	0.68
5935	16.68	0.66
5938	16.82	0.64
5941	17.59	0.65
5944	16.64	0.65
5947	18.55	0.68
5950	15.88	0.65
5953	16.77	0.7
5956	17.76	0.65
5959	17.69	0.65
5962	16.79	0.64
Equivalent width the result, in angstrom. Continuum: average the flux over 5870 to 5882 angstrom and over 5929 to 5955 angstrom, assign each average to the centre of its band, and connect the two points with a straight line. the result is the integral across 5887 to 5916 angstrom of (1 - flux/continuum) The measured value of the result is 3.9 angstrom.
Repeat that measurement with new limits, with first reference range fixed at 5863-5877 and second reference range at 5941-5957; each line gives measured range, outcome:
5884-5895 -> 3.2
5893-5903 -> 2.0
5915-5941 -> 0.3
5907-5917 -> 0.0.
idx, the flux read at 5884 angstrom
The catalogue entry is 15.4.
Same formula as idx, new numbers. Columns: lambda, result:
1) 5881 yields 16.81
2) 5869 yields 17.74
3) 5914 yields 16.81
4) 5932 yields 16.99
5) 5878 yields 17.07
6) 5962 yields 16.79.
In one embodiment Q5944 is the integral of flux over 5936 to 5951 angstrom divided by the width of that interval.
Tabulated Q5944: 17.1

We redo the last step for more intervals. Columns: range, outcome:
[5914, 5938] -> 16.9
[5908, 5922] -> 17.1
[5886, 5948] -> 15.9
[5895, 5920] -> 16.2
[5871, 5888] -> 16.2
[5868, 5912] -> 15.3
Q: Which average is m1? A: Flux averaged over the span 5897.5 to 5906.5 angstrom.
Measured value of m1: 16.4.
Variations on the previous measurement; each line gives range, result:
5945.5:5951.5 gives 17.2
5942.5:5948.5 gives 17.6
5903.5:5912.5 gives 17.3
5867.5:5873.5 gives 17.3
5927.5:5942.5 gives 16.9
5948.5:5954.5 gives 16.3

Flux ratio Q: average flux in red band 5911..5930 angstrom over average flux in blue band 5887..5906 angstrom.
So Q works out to 1.26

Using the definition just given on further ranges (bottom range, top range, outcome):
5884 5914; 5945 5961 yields 1.19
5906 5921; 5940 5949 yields 1.02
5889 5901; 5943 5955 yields 1.42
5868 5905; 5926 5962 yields 1.14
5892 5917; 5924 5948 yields 1.10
